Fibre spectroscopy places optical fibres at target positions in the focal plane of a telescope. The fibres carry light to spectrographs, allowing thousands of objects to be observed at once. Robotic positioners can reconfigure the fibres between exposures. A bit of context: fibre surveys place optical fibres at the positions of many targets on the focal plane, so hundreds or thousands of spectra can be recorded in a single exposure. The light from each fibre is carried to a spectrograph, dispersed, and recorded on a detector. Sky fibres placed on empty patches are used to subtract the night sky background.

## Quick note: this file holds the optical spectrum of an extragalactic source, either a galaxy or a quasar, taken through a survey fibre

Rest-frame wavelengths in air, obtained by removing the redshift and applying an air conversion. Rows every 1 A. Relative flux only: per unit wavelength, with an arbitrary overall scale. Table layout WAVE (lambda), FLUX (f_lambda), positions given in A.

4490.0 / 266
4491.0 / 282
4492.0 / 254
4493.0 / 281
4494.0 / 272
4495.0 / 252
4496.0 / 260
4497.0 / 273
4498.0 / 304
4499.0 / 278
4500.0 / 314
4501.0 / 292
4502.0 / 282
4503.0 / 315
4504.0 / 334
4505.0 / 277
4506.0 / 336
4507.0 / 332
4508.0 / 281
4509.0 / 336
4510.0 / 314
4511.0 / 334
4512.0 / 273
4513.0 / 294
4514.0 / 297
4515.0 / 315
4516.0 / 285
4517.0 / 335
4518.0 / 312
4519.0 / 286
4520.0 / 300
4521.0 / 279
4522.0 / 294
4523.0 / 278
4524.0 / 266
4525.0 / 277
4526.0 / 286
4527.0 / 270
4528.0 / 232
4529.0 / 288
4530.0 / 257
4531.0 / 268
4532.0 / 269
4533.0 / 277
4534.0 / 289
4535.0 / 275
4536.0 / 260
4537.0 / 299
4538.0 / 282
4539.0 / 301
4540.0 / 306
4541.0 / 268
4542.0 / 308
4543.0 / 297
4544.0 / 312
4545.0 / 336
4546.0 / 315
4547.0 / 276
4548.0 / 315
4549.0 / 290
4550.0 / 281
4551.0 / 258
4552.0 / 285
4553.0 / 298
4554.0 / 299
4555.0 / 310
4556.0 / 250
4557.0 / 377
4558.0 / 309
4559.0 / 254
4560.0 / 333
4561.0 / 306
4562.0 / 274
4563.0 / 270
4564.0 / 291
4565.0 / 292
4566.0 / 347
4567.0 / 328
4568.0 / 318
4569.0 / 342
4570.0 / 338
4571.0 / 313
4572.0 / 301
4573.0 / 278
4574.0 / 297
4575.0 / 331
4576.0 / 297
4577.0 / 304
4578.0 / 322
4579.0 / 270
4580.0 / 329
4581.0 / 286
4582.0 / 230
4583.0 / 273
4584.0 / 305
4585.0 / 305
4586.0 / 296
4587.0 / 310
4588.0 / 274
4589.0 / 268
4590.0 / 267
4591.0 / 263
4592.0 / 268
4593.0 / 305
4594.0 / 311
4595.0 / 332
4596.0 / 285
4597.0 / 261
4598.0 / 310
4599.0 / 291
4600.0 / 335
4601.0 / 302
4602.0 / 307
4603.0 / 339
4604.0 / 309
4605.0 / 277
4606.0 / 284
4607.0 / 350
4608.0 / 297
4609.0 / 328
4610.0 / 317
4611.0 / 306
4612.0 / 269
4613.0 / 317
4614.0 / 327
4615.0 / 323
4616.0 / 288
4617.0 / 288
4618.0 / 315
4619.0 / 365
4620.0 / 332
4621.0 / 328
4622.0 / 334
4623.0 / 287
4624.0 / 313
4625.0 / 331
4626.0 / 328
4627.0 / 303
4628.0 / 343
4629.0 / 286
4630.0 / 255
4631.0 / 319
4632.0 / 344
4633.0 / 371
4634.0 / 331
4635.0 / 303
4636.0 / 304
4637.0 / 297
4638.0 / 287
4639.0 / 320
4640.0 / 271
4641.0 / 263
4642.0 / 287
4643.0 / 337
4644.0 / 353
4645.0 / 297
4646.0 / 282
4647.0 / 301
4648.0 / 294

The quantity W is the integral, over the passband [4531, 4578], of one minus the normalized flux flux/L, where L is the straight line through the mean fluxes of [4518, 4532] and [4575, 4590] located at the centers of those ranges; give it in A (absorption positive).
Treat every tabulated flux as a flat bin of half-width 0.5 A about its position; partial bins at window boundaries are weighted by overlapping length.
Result -2.5 A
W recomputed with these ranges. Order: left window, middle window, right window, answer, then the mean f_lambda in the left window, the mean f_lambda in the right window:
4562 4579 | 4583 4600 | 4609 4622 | 1.1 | 308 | 316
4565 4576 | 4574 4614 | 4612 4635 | 2.4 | 317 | 318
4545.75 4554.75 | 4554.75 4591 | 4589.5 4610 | -0.5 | 291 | 301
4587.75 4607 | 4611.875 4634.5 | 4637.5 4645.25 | -1.4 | 296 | 302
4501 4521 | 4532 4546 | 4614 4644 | 0.7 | 306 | 313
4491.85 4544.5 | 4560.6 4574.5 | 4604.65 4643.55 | -0.3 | 290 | 311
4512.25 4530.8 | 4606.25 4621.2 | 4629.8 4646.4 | -0.6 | 286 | 308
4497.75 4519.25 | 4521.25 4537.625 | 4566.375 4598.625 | 1.6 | 306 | 298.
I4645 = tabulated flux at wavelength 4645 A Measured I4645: 297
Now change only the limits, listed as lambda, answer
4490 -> 266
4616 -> 288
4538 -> 282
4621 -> 328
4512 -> 273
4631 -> 319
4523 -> 278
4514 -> 297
